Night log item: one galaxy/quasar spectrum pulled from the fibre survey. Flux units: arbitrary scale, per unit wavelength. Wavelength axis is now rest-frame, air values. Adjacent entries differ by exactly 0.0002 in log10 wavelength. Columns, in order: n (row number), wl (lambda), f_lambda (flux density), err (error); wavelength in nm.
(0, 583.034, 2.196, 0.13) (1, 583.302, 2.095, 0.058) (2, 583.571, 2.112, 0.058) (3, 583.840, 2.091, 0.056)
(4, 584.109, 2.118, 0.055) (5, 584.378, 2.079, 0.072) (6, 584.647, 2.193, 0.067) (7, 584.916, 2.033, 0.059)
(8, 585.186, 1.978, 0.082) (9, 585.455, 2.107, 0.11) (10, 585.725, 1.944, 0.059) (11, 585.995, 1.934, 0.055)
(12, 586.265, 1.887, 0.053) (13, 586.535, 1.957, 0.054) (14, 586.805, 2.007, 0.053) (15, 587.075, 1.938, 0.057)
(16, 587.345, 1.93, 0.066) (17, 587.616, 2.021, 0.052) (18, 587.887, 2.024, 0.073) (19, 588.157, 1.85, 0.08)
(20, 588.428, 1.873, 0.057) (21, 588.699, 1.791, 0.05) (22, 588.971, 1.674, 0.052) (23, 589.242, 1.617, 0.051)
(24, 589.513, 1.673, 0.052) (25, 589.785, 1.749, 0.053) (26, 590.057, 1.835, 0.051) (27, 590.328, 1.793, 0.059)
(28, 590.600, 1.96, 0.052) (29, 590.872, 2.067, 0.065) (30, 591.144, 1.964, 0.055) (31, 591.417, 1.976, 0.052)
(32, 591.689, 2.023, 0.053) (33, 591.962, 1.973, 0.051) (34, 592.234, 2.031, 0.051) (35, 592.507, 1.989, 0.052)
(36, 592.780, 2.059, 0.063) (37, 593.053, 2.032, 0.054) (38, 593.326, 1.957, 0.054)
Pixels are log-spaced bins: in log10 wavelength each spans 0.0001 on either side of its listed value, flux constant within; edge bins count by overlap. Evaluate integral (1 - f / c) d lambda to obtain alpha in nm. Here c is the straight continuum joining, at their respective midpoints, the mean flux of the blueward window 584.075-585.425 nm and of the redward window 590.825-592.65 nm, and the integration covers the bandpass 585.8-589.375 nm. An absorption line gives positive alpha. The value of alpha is 0.28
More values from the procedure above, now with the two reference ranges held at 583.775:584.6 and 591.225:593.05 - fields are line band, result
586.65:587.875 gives 0.053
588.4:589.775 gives 0.222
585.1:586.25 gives 0.060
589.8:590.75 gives 0.084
